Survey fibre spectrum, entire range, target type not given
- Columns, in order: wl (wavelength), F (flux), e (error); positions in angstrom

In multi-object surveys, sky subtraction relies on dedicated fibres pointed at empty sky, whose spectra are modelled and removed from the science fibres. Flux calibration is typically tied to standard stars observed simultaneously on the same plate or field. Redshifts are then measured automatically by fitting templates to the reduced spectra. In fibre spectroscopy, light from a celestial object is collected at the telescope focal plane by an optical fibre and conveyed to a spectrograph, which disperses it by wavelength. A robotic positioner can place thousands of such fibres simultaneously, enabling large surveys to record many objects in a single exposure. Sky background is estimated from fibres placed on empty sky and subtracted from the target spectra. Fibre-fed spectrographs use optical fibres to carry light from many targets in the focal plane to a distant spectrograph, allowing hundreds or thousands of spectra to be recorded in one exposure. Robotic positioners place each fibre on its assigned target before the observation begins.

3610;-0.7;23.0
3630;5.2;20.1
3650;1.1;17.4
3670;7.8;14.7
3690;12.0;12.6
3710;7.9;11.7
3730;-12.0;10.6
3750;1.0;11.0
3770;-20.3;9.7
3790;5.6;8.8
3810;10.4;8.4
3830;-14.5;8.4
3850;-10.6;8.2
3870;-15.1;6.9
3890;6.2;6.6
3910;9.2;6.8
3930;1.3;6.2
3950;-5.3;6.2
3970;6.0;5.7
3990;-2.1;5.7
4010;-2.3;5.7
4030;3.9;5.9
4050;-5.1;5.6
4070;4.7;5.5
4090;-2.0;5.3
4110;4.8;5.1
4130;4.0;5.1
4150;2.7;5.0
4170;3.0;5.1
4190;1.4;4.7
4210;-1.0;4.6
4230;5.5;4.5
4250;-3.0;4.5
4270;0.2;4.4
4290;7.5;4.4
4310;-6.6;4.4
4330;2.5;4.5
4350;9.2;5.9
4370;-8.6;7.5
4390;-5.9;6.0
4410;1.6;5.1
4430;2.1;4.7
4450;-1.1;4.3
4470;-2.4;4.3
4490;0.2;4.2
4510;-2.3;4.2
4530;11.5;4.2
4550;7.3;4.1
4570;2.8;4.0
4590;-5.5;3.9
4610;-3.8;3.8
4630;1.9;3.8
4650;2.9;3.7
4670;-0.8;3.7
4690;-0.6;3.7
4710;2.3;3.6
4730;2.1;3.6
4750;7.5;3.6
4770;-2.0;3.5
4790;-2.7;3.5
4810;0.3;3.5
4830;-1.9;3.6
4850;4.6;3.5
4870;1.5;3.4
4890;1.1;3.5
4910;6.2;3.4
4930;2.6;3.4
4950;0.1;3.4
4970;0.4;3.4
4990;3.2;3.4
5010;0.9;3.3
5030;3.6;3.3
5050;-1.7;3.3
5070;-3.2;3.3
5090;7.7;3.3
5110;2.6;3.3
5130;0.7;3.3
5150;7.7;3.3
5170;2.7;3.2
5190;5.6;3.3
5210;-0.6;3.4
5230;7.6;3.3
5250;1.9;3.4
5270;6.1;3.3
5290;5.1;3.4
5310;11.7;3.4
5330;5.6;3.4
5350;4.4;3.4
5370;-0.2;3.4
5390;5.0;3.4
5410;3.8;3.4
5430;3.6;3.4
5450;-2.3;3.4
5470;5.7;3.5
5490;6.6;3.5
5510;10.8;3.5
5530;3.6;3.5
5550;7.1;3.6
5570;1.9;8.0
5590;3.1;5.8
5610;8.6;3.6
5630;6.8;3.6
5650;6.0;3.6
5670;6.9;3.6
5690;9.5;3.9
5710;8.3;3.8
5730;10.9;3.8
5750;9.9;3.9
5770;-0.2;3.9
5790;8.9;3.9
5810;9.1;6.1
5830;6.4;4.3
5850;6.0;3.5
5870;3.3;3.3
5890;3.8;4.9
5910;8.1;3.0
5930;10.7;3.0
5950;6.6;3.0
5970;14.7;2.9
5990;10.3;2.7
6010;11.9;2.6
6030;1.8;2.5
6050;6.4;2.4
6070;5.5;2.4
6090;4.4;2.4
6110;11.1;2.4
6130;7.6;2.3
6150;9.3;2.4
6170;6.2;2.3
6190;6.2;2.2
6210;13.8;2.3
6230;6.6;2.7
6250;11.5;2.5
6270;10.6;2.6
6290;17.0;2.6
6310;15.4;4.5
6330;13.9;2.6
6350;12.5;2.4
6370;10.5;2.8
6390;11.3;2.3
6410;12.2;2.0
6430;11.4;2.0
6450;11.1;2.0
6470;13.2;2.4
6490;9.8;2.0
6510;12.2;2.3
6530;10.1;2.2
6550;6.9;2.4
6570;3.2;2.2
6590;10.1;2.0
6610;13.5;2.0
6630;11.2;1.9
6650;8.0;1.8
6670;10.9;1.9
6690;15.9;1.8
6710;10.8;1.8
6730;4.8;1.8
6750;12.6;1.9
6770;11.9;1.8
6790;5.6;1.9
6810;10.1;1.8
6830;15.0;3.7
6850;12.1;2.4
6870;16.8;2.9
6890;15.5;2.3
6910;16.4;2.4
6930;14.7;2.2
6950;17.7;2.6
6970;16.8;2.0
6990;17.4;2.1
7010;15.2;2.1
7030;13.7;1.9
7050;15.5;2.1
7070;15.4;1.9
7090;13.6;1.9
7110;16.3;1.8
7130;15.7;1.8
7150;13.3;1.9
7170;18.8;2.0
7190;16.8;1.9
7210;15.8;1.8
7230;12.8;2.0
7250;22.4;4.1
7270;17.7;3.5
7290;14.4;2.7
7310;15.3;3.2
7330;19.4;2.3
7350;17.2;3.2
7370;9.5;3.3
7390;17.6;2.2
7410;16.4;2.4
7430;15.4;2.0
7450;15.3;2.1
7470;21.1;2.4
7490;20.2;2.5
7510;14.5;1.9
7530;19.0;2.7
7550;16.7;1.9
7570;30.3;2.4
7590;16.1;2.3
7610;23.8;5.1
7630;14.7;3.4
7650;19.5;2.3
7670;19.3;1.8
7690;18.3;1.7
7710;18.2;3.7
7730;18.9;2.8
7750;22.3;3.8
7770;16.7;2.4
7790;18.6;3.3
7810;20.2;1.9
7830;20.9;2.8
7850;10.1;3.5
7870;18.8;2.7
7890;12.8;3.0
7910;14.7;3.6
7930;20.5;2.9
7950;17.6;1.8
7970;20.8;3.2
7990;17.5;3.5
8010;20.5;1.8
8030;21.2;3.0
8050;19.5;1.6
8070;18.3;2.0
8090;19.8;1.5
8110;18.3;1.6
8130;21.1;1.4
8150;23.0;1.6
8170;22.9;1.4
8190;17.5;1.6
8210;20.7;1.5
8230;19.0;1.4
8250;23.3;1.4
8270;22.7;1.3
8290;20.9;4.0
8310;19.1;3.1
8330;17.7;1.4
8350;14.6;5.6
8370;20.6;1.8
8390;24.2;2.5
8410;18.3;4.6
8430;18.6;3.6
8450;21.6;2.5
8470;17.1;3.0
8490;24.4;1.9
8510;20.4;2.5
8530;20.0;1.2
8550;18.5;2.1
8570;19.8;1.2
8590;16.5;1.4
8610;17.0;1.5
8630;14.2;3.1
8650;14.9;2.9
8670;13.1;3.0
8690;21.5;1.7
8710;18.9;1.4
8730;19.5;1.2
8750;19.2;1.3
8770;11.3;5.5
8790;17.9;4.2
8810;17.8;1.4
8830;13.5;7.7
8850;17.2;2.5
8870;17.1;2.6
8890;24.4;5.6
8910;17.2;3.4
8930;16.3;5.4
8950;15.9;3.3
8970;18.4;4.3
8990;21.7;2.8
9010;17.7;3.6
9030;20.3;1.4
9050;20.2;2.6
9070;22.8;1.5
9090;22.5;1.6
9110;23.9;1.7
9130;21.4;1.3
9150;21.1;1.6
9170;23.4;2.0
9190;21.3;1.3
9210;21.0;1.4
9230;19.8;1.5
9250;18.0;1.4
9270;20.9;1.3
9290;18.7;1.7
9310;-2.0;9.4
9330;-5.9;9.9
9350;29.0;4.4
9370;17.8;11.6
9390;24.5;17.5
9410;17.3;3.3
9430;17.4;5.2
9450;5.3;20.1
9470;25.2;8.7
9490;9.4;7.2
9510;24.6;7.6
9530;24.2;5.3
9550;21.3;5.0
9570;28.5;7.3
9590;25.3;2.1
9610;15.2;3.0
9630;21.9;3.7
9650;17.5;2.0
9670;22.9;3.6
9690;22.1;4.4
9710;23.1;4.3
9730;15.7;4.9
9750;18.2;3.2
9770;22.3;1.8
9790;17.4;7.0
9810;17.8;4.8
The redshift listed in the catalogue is 0.71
